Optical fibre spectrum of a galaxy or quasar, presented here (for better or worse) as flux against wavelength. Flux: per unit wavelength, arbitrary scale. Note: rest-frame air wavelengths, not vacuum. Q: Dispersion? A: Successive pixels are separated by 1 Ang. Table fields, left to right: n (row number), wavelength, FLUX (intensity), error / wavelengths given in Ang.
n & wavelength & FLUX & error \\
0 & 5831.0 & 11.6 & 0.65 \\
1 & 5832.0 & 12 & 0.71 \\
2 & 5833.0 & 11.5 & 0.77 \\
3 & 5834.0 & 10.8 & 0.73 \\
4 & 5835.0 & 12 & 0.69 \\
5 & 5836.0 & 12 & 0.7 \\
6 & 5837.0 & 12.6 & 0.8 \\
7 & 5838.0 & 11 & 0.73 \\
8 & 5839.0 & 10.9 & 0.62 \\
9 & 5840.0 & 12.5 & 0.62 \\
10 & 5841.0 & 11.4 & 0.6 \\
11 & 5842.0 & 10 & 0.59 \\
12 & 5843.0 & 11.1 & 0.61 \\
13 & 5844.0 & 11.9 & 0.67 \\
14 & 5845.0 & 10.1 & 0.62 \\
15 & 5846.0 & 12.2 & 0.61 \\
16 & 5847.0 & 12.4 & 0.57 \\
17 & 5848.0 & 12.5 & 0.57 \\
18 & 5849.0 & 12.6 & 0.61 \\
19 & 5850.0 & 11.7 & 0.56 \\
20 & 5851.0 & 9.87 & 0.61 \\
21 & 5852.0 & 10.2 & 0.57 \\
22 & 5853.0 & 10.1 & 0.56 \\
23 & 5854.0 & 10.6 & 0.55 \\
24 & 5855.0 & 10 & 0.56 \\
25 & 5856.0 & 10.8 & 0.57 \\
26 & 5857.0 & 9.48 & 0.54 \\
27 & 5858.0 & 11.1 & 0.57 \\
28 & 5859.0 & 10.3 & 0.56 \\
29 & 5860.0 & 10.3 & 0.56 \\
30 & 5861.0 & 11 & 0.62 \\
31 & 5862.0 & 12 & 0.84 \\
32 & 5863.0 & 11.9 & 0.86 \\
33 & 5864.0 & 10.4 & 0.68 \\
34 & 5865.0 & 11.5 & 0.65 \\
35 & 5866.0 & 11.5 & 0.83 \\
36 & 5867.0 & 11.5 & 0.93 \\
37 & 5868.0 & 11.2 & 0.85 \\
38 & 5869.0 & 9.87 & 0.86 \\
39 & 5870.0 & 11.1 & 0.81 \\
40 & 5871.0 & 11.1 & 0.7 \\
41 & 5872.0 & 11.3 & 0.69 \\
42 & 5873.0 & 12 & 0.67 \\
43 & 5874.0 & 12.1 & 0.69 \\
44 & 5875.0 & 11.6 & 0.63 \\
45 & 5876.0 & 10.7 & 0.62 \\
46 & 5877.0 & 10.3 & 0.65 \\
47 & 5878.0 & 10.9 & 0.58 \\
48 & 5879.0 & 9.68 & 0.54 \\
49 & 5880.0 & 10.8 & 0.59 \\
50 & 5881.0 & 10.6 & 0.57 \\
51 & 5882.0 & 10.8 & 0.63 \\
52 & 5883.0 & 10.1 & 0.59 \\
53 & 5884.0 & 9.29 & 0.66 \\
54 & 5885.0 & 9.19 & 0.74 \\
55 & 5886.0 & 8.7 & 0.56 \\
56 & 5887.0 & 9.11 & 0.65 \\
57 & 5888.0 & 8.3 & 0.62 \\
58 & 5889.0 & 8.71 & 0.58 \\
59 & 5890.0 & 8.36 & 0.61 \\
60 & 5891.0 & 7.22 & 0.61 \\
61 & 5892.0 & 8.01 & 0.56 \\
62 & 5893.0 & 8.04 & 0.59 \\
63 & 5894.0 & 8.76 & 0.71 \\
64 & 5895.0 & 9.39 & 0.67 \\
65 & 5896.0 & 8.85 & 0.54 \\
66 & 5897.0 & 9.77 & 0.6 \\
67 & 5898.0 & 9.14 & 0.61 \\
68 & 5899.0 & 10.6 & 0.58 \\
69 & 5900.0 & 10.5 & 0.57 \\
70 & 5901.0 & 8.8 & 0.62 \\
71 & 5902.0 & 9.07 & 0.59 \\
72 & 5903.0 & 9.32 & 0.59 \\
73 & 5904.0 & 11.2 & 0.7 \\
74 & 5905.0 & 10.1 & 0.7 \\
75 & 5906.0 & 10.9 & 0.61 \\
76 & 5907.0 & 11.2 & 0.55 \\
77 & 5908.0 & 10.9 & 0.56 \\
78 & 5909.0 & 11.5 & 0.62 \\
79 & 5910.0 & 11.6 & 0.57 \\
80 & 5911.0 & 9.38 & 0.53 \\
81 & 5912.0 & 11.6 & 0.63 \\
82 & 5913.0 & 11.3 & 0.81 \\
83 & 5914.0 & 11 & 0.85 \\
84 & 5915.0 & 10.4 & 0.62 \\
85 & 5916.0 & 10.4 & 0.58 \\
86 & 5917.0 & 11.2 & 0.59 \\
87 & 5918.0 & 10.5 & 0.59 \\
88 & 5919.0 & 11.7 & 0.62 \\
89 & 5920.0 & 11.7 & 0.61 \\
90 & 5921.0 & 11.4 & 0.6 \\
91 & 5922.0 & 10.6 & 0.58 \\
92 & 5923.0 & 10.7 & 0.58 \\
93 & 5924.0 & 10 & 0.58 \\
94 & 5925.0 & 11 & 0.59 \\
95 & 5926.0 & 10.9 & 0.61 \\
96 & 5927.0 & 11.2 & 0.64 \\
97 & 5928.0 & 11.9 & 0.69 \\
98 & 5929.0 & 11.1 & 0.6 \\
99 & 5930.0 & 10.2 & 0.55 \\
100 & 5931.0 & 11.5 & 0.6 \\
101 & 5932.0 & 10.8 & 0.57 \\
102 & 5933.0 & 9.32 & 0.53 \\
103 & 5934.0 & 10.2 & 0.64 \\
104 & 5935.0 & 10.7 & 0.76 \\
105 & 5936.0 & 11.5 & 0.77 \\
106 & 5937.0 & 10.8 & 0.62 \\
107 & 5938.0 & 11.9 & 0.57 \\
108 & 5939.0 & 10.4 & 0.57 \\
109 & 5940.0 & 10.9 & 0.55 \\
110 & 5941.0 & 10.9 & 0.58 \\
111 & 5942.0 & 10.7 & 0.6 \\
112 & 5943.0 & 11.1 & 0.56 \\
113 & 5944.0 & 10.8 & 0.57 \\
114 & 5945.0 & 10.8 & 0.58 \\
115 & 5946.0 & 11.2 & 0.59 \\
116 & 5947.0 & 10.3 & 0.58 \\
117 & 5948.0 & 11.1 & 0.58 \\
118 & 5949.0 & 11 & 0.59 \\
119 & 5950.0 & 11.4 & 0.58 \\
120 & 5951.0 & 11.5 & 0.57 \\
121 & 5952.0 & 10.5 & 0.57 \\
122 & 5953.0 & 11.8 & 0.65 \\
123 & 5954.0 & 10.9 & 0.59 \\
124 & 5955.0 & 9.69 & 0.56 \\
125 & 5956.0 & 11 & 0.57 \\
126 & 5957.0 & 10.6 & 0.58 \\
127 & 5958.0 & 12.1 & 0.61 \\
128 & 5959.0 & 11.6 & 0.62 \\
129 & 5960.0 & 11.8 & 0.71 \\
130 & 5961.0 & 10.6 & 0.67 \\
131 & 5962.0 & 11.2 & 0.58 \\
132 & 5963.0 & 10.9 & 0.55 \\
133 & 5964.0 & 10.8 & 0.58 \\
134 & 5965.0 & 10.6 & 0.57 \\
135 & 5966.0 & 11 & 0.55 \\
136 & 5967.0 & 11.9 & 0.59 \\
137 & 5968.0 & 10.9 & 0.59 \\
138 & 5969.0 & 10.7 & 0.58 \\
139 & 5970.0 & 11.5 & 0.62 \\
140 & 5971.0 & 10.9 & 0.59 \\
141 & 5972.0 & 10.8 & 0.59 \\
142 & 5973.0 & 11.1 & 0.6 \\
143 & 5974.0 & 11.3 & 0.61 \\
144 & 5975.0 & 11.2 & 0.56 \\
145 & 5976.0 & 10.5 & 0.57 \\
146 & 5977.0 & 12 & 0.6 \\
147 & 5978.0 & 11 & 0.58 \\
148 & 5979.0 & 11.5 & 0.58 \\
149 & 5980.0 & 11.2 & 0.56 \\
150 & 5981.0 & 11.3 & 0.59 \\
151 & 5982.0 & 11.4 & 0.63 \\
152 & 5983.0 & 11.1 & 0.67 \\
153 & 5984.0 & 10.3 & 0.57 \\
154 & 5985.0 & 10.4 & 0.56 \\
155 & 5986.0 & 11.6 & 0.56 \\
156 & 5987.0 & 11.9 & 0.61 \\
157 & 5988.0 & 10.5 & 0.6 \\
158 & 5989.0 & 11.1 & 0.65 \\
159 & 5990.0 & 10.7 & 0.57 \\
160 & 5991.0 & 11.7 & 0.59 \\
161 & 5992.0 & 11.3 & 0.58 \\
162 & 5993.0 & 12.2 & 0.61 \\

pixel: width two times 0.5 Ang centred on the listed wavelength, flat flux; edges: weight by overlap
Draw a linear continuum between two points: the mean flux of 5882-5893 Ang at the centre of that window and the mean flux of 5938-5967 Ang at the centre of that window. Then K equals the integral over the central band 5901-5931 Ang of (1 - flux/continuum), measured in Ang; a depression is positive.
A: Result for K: -3.3 Ang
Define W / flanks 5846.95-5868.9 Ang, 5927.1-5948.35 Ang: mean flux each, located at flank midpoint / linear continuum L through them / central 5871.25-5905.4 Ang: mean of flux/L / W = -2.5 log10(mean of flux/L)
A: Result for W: 0.125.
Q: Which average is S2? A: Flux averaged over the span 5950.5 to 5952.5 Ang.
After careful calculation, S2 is 11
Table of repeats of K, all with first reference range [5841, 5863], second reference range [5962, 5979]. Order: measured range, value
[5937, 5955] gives 0.2 Ang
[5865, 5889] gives 1.1 Ang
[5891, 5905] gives 2.2 Ang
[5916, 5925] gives 0.1 Ang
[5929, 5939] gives 0.3 Ang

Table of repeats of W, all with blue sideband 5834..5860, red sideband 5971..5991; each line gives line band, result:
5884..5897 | 0.277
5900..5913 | 0.064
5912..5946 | 0.021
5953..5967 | 0.007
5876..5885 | 0.088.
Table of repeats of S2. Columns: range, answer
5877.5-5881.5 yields 10.5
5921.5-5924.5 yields 10.4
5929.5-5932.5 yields 10.8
